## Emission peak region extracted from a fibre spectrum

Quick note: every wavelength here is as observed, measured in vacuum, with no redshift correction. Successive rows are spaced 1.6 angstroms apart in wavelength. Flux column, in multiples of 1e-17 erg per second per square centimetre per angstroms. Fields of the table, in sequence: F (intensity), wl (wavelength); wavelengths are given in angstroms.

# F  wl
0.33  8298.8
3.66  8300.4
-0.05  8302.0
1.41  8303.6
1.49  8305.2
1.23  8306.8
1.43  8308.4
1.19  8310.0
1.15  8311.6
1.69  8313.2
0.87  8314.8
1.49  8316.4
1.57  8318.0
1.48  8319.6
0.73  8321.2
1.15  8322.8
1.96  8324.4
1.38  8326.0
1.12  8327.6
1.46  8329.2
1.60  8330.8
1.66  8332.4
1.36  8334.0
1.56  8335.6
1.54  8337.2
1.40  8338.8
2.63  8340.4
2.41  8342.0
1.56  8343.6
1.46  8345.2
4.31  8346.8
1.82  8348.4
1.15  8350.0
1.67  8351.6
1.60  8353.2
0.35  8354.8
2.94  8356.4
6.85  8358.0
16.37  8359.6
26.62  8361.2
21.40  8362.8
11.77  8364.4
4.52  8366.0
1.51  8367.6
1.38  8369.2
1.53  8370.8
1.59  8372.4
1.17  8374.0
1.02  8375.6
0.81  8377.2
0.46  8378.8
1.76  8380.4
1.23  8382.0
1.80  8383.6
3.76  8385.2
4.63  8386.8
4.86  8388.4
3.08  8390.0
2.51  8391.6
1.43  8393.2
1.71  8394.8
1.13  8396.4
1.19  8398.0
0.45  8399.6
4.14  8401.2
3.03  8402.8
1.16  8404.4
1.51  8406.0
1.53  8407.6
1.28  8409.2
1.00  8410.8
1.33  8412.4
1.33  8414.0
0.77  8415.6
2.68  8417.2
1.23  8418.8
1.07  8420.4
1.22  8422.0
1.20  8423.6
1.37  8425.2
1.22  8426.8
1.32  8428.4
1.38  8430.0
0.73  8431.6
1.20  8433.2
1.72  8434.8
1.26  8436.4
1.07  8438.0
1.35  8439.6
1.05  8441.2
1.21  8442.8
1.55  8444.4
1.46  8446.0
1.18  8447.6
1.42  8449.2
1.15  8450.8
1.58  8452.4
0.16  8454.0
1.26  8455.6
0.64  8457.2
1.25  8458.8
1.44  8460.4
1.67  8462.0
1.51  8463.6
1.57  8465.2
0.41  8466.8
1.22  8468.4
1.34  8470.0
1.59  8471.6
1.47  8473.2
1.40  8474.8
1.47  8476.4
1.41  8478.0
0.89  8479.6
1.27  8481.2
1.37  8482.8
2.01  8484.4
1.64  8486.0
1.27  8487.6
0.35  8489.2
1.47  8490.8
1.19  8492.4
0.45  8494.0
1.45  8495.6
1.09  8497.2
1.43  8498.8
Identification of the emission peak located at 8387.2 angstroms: [N II]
